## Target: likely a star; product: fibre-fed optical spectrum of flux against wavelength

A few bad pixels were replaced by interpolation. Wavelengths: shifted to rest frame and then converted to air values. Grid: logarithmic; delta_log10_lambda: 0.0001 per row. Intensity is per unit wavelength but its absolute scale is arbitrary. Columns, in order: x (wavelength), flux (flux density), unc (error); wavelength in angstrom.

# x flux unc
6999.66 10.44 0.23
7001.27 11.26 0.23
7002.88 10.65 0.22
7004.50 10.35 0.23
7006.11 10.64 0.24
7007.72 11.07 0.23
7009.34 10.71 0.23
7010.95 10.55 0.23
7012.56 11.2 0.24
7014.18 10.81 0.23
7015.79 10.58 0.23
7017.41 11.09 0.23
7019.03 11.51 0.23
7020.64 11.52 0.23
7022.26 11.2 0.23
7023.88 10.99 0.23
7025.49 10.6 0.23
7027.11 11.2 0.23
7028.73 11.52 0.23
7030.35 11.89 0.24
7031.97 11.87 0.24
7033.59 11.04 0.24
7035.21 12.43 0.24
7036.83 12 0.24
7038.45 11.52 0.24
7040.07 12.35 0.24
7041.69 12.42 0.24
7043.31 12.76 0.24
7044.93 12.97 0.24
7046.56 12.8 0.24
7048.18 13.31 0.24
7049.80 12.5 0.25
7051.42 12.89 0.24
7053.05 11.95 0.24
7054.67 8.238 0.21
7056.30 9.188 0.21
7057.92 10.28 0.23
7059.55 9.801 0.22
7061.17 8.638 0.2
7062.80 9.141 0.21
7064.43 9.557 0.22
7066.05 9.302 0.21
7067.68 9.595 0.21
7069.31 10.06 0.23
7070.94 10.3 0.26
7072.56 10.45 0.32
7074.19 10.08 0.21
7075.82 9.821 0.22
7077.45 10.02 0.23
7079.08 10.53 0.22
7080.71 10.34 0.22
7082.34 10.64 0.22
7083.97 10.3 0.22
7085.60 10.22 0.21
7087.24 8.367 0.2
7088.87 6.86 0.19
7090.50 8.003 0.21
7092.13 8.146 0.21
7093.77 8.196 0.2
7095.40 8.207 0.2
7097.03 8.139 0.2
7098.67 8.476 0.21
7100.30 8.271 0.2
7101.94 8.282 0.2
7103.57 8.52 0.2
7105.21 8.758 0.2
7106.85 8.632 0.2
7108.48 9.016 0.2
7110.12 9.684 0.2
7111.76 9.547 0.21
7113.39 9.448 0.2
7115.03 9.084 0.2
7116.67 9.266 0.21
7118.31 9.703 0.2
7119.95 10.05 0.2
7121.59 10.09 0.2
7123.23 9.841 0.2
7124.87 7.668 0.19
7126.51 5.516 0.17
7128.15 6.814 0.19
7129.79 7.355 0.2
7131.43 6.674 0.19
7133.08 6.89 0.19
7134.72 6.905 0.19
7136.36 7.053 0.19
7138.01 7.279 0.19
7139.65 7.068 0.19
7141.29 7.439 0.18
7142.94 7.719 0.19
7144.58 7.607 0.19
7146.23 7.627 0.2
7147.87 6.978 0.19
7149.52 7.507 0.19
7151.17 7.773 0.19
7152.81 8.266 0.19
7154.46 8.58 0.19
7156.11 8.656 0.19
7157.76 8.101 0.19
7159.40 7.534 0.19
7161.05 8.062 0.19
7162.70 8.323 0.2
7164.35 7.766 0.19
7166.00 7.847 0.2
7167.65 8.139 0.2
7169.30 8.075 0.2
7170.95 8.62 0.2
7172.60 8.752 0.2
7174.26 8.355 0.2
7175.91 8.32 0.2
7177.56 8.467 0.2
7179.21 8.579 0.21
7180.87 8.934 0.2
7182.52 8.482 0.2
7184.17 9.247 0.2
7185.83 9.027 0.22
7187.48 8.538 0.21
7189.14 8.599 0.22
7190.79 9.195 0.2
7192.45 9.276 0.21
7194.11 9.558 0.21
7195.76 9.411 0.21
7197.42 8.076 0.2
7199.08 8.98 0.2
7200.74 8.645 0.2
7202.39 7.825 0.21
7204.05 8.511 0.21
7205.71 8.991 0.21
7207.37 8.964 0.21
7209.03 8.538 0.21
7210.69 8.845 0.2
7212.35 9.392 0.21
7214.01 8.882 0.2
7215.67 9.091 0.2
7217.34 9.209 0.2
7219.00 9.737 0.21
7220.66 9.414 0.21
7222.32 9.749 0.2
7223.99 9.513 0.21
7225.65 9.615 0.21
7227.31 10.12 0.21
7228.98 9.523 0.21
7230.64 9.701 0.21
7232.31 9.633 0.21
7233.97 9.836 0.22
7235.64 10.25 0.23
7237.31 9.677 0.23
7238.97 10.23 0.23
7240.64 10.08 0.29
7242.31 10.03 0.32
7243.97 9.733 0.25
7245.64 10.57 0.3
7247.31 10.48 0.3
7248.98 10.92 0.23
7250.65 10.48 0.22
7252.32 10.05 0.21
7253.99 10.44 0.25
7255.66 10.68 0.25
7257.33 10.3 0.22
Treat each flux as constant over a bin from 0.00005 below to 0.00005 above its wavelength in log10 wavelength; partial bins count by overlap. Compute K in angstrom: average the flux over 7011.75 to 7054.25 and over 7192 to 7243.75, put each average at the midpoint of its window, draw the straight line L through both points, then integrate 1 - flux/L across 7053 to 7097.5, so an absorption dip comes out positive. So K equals 7.2 angstrom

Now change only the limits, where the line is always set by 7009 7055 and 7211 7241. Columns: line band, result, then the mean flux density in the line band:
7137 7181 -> 9.89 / 8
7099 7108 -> 1.97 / 8.52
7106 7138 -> 7.07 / 8.35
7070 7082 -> 1.02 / 10.2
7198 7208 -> 1.25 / 8.63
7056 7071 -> 2.32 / 9.56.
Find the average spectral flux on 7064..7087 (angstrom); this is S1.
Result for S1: 10.1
